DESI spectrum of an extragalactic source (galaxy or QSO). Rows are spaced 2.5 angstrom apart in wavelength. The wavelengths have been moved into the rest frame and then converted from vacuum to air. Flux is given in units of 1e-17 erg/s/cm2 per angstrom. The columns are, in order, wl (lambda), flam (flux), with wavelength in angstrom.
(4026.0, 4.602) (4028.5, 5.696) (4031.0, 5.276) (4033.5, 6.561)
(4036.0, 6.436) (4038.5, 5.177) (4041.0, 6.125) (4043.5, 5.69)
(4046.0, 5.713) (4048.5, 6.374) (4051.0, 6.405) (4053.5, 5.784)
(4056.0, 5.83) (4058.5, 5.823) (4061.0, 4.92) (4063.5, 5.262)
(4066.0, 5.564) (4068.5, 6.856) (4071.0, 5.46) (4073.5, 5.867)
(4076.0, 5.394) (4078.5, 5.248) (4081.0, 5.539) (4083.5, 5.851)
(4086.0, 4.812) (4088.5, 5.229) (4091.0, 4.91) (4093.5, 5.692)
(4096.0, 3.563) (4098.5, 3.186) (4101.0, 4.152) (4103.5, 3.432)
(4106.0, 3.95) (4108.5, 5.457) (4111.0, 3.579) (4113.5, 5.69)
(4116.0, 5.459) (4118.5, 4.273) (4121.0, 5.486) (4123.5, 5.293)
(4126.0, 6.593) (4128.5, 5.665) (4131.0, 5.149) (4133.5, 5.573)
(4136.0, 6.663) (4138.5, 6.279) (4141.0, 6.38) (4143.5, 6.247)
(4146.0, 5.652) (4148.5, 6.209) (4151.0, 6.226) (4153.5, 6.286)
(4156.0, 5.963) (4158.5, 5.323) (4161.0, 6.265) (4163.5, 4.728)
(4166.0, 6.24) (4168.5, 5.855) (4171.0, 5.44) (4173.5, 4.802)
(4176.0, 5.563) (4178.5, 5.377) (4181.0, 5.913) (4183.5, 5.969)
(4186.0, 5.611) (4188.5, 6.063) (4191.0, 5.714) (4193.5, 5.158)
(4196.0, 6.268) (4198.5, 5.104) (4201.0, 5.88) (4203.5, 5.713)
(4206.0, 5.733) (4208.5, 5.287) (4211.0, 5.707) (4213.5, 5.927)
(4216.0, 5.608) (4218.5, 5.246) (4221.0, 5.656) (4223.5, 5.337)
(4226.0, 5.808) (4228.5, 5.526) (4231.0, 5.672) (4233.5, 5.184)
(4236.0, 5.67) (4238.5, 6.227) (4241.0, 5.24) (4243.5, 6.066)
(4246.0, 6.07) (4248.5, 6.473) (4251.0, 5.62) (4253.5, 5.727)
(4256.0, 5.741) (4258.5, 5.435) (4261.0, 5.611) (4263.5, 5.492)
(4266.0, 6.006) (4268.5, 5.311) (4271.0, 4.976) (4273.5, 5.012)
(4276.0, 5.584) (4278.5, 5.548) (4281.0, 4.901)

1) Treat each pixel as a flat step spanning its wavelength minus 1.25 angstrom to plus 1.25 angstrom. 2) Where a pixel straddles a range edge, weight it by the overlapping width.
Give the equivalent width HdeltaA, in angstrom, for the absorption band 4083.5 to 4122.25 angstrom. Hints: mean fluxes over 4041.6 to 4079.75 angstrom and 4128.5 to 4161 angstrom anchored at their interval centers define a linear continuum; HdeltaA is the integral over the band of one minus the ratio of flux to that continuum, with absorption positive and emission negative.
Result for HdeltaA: 8.2 angstrom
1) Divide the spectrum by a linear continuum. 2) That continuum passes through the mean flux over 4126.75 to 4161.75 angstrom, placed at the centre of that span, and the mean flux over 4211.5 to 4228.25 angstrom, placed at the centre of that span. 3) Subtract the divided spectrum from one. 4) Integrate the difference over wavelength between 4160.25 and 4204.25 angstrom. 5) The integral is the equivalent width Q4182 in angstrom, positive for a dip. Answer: 1.2 angstrom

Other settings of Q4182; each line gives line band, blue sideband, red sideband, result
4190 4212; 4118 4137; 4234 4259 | 0.49 angstrom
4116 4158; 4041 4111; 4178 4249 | -3.12 angstrom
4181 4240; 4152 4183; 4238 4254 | 1.40 angstrom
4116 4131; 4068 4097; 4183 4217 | 0.08 angstrom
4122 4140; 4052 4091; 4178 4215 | -0.86 angstrom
